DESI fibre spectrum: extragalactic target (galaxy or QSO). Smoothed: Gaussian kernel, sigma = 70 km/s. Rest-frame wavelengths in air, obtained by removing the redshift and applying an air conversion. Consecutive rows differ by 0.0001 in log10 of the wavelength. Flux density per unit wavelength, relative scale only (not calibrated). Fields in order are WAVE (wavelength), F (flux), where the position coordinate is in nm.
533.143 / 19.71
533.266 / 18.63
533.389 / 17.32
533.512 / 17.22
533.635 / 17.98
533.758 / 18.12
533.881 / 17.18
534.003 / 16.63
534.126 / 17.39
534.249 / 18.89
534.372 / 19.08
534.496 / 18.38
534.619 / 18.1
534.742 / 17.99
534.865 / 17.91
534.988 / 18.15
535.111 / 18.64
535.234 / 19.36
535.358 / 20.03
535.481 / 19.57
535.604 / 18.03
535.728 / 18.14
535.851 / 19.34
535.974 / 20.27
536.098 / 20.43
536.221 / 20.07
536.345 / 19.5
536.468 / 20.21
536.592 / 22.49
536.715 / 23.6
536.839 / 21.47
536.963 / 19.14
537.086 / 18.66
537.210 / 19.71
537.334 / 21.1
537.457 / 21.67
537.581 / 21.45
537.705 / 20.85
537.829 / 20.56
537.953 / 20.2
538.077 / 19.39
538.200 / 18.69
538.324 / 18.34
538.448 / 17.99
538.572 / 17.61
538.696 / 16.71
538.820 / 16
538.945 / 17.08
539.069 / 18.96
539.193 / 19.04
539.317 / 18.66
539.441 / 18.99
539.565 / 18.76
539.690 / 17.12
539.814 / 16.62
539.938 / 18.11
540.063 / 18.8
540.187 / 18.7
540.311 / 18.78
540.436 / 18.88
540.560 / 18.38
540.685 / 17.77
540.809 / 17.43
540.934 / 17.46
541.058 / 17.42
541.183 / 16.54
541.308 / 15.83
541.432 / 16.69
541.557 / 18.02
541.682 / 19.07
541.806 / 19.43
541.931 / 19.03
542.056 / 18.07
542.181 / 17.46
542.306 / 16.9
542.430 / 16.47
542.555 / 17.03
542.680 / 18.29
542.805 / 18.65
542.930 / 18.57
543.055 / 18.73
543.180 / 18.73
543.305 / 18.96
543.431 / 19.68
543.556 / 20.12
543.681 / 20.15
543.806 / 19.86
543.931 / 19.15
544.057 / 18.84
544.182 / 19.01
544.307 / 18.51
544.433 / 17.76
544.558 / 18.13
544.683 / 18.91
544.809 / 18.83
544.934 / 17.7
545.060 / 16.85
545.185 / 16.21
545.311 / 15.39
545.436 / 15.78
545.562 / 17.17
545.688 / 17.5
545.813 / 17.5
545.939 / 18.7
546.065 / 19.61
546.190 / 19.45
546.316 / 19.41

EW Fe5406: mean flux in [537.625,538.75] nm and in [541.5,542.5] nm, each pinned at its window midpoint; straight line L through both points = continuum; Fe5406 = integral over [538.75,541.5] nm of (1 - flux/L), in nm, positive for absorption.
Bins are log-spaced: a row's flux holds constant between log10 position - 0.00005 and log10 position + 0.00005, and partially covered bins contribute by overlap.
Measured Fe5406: 0.10 nm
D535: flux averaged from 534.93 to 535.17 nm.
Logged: 18.4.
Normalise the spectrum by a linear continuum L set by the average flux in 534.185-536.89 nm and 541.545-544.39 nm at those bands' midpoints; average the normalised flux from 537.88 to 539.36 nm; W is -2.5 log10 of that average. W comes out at 0.054 mag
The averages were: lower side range 19.5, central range 18.2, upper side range 18.6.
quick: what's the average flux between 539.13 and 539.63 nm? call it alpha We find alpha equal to 18.9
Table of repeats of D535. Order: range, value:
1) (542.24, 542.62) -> 16.8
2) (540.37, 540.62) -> 18.6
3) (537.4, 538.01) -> 20.9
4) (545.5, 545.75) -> 17.3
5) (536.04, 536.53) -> 20.1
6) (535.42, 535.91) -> 18.8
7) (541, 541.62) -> 16.9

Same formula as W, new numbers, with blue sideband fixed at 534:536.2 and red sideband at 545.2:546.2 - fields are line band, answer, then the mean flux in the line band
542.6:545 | -0.07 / 18.9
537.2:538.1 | -0.13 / 20.7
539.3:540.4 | -0.01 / 18.3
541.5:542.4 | -0.02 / 18.2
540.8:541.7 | 0.05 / 17.2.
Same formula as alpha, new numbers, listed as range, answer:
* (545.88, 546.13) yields 19.2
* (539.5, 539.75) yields 17.9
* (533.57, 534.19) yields 17.5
